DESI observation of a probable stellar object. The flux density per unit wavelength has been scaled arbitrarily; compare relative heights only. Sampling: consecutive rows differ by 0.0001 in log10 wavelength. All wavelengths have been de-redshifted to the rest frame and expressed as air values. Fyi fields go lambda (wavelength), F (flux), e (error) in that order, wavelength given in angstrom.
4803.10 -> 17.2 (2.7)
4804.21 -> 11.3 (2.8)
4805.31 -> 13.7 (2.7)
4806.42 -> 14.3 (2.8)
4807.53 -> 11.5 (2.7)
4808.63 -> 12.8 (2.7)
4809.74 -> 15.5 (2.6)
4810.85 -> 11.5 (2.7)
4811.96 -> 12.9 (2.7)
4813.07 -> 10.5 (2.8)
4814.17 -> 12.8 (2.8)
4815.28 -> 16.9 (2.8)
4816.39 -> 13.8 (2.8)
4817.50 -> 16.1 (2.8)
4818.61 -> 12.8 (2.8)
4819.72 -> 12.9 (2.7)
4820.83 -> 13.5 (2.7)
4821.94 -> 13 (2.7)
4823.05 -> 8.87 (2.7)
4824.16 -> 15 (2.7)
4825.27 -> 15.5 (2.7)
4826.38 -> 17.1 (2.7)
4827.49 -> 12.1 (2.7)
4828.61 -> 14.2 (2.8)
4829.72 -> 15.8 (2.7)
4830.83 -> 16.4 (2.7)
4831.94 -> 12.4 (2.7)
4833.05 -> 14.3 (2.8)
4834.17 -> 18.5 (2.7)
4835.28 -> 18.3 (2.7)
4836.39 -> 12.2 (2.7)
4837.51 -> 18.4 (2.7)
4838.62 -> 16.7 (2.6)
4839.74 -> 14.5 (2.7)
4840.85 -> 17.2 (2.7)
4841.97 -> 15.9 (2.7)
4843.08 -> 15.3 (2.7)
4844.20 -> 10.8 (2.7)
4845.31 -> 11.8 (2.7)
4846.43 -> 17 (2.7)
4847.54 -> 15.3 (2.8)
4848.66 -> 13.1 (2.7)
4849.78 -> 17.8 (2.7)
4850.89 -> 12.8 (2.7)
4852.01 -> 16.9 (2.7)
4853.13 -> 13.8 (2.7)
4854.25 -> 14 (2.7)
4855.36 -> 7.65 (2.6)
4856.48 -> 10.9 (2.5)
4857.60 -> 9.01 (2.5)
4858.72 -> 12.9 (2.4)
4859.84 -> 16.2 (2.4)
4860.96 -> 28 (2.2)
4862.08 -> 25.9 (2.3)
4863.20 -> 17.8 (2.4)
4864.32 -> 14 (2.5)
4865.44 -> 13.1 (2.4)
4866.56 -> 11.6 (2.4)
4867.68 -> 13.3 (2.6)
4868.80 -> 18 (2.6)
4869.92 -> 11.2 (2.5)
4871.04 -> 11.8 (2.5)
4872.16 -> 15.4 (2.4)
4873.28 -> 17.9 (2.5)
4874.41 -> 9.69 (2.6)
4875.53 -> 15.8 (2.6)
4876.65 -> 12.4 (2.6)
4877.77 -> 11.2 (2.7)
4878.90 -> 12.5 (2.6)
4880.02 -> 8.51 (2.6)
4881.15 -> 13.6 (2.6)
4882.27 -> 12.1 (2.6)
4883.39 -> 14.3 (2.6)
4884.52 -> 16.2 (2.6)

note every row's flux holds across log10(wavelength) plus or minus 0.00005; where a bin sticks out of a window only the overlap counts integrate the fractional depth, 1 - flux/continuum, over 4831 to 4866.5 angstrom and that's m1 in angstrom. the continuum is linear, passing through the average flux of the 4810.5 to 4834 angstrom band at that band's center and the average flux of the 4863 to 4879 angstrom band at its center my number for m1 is -3.79 angstrom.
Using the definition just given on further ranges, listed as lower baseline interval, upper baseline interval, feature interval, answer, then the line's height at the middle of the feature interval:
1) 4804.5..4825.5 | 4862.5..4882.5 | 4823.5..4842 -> -3.00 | 13.3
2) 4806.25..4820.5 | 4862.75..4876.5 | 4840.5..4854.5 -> -0.95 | 13.8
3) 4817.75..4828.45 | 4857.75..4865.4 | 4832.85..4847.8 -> 0.08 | 15.6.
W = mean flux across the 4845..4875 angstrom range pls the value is 14.7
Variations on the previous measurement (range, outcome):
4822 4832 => 14.2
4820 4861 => 14.5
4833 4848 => 15.5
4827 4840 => 15.3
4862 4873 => 14.8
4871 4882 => 12.9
